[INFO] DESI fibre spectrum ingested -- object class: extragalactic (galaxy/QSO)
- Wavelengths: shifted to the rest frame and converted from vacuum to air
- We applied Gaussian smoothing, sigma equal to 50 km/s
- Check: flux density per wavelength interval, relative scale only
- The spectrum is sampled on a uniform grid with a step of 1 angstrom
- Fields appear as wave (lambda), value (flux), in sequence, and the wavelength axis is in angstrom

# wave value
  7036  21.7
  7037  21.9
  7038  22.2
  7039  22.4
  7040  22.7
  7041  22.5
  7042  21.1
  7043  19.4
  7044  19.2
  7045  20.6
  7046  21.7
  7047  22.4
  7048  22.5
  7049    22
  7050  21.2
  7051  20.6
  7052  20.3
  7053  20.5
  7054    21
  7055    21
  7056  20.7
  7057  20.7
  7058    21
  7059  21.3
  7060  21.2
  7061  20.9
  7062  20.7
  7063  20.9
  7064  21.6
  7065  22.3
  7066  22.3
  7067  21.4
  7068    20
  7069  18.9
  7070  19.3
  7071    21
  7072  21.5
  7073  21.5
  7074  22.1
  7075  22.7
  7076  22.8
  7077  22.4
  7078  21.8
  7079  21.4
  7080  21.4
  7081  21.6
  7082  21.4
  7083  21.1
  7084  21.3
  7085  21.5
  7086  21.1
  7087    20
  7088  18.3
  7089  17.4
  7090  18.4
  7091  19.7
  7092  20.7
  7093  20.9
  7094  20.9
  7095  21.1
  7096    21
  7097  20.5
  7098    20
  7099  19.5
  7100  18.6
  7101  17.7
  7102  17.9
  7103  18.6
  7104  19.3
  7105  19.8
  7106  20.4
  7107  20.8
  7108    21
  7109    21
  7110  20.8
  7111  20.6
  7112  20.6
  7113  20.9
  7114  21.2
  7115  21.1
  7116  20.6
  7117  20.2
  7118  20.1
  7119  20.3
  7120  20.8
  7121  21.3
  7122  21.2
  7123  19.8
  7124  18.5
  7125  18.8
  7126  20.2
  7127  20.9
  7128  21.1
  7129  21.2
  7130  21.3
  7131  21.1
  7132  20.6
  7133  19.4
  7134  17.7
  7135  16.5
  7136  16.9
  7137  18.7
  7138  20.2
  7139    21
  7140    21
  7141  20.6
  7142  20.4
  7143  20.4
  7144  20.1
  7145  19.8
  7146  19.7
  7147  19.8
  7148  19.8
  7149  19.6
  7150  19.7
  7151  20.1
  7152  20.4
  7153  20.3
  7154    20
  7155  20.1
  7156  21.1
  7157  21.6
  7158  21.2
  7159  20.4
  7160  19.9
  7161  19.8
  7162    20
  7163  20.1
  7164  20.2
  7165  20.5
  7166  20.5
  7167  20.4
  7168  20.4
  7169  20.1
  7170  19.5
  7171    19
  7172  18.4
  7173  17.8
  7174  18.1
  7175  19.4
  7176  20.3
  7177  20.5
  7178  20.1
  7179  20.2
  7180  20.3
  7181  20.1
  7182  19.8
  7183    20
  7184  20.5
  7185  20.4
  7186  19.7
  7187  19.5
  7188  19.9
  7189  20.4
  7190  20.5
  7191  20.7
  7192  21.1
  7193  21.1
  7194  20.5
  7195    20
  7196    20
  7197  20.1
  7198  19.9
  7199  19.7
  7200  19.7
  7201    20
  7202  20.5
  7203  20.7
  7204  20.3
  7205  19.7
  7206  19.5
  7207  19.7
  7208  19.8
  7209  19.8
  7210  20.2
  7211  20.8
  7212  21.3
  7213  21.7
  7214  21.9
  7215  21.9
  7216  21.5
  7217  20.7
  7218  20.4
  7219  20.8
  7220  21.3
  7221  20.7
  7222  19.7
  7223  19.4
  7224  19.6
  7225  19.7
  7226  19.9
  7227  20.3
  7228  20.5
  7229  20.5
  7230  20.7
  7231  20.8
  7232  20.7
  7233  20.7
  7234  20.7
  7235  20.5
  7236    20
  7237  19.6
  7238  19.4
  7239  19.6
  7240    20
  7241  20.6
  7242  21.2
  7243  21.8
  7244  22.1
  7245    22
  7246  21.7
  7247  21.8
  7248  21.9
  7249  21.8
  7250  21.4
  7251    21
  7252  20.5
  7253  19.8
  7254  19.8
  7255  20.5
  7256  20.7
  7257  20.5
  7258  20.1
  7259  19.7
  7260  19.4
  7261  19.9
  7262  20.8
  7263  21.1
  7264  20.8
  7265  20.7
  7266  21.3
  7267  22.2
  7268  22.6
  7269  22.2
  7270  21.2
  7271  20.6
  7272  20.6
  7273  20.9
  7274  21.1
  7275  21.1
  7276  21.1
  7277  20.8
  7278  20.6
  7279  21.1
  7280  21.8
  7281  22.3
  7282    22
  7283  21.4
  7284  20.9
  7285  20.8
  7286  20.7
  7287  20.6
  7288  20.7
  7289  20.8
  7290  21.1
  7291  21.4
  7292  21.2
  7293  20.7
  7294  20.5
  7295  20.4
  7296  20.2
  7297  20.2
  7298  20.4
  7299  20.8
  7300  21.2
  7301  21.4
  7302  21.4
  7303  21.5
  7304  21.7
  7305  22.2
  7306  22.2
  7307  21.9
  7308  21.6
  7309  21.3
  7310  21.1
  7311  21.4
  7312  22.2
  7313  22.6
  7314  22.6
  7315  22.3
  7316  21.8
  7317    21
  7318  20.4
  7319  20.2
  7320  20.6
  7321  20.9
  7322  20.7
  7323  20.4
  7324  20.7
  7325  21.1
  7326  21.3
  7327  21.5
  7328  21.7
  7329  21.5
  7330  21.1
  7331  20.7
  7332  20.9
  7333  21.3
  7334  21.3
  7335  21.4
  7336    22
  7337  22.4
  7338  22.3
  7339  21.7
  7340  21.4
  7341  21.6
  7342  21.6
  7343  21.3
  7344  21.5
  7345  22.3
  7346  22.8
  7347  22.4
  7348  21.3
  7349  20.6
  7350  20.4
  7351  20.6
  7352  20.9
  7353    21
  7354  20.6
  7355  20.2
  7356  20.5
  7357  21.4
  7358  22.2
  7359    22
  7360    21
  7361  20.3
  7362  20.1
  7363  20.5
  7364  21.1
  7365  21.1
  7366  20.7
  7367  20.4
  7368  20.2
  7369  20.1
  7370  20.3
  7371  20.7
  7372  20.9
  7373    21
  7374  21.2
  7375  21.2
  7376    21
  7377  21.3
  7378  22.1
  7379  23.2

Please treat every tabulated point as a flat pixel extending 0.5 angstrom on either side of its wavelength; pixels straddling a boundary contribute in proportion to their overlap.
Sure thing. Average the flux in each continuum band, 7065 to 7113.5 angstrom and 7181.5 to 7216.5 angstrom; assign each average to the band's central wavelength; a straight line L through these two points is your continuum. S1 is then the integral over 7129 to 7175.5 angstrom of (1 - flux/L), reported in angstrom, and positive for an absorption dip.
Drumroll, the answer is 1.3 angstrom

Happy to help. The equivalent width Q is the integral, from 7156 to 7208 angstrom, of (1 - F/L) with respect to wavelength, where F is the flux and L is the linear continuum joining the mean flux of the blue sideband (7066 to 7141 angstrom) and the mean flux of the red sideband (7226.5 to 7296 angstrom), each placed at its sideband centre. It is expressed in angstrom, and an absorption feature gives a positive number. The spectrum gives 1.4 angstrom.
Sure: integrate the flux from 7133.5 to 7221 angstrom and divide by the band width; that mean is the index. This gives 20.1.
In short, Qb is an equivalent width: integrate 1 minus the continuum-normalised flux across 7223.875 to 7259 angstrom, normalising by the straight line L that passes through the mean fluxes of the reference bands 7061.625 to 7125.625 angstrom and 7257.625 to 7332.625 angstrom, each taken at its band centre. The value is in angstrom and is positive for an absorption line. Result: 0.5 angstrom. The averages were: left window 20.5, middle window 20.6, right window 21.1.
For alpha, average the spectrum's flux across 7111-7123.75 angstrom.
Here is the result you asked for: 20.6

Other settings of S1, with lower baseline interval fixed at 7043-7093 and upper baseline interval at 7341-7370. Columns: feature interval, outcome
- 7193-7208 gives 0.7 angstrom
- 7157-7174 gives 0.9 angstrom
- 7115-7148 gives 1.5 angstrom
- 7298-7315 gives -0.5 angstrom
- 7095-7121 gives 1.0 angstrom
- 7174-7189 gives 0.7 angstrom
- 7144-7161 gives 0.6 angstrom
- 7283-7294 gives 0.1 angstrom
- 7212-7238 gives 0.5 angstrom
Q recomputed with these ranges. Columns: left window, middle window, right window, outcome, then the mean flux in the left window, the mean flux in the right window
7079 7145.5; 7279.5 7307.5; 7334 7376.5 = -0.4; 20.1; 21.1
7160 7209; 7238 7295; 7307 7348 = -0.4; 20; 21.5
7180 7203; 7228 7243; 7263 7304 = 0.2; 20.2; 21.1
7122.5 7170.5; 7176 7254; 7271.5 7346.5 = 0.3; 20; 21.3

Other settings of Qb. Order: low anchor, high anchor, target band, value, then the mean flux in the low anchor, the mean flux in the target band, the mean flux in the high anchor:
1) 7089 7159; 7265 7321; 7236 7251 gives -0.1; 20.1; 21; 21.2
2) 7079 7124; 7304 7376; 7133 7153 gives 0.8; 20.3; 19.6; 21.2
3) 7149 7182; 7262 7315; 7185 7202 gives 0.1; 20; 20.2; 21.3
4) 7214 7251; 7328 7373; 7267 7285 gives -0.4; 20.7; 21.3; 21.2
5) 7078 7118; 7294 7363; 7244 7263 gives 0.2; 20.3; 20.8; 21.3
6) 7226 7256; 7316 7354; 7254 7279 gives 0.1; 20.7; 20.8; 21.3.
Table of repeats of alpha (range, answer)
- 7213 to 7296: 20.8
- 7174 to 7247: 20.4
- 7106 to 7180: 20.1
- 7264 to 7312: 21.2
